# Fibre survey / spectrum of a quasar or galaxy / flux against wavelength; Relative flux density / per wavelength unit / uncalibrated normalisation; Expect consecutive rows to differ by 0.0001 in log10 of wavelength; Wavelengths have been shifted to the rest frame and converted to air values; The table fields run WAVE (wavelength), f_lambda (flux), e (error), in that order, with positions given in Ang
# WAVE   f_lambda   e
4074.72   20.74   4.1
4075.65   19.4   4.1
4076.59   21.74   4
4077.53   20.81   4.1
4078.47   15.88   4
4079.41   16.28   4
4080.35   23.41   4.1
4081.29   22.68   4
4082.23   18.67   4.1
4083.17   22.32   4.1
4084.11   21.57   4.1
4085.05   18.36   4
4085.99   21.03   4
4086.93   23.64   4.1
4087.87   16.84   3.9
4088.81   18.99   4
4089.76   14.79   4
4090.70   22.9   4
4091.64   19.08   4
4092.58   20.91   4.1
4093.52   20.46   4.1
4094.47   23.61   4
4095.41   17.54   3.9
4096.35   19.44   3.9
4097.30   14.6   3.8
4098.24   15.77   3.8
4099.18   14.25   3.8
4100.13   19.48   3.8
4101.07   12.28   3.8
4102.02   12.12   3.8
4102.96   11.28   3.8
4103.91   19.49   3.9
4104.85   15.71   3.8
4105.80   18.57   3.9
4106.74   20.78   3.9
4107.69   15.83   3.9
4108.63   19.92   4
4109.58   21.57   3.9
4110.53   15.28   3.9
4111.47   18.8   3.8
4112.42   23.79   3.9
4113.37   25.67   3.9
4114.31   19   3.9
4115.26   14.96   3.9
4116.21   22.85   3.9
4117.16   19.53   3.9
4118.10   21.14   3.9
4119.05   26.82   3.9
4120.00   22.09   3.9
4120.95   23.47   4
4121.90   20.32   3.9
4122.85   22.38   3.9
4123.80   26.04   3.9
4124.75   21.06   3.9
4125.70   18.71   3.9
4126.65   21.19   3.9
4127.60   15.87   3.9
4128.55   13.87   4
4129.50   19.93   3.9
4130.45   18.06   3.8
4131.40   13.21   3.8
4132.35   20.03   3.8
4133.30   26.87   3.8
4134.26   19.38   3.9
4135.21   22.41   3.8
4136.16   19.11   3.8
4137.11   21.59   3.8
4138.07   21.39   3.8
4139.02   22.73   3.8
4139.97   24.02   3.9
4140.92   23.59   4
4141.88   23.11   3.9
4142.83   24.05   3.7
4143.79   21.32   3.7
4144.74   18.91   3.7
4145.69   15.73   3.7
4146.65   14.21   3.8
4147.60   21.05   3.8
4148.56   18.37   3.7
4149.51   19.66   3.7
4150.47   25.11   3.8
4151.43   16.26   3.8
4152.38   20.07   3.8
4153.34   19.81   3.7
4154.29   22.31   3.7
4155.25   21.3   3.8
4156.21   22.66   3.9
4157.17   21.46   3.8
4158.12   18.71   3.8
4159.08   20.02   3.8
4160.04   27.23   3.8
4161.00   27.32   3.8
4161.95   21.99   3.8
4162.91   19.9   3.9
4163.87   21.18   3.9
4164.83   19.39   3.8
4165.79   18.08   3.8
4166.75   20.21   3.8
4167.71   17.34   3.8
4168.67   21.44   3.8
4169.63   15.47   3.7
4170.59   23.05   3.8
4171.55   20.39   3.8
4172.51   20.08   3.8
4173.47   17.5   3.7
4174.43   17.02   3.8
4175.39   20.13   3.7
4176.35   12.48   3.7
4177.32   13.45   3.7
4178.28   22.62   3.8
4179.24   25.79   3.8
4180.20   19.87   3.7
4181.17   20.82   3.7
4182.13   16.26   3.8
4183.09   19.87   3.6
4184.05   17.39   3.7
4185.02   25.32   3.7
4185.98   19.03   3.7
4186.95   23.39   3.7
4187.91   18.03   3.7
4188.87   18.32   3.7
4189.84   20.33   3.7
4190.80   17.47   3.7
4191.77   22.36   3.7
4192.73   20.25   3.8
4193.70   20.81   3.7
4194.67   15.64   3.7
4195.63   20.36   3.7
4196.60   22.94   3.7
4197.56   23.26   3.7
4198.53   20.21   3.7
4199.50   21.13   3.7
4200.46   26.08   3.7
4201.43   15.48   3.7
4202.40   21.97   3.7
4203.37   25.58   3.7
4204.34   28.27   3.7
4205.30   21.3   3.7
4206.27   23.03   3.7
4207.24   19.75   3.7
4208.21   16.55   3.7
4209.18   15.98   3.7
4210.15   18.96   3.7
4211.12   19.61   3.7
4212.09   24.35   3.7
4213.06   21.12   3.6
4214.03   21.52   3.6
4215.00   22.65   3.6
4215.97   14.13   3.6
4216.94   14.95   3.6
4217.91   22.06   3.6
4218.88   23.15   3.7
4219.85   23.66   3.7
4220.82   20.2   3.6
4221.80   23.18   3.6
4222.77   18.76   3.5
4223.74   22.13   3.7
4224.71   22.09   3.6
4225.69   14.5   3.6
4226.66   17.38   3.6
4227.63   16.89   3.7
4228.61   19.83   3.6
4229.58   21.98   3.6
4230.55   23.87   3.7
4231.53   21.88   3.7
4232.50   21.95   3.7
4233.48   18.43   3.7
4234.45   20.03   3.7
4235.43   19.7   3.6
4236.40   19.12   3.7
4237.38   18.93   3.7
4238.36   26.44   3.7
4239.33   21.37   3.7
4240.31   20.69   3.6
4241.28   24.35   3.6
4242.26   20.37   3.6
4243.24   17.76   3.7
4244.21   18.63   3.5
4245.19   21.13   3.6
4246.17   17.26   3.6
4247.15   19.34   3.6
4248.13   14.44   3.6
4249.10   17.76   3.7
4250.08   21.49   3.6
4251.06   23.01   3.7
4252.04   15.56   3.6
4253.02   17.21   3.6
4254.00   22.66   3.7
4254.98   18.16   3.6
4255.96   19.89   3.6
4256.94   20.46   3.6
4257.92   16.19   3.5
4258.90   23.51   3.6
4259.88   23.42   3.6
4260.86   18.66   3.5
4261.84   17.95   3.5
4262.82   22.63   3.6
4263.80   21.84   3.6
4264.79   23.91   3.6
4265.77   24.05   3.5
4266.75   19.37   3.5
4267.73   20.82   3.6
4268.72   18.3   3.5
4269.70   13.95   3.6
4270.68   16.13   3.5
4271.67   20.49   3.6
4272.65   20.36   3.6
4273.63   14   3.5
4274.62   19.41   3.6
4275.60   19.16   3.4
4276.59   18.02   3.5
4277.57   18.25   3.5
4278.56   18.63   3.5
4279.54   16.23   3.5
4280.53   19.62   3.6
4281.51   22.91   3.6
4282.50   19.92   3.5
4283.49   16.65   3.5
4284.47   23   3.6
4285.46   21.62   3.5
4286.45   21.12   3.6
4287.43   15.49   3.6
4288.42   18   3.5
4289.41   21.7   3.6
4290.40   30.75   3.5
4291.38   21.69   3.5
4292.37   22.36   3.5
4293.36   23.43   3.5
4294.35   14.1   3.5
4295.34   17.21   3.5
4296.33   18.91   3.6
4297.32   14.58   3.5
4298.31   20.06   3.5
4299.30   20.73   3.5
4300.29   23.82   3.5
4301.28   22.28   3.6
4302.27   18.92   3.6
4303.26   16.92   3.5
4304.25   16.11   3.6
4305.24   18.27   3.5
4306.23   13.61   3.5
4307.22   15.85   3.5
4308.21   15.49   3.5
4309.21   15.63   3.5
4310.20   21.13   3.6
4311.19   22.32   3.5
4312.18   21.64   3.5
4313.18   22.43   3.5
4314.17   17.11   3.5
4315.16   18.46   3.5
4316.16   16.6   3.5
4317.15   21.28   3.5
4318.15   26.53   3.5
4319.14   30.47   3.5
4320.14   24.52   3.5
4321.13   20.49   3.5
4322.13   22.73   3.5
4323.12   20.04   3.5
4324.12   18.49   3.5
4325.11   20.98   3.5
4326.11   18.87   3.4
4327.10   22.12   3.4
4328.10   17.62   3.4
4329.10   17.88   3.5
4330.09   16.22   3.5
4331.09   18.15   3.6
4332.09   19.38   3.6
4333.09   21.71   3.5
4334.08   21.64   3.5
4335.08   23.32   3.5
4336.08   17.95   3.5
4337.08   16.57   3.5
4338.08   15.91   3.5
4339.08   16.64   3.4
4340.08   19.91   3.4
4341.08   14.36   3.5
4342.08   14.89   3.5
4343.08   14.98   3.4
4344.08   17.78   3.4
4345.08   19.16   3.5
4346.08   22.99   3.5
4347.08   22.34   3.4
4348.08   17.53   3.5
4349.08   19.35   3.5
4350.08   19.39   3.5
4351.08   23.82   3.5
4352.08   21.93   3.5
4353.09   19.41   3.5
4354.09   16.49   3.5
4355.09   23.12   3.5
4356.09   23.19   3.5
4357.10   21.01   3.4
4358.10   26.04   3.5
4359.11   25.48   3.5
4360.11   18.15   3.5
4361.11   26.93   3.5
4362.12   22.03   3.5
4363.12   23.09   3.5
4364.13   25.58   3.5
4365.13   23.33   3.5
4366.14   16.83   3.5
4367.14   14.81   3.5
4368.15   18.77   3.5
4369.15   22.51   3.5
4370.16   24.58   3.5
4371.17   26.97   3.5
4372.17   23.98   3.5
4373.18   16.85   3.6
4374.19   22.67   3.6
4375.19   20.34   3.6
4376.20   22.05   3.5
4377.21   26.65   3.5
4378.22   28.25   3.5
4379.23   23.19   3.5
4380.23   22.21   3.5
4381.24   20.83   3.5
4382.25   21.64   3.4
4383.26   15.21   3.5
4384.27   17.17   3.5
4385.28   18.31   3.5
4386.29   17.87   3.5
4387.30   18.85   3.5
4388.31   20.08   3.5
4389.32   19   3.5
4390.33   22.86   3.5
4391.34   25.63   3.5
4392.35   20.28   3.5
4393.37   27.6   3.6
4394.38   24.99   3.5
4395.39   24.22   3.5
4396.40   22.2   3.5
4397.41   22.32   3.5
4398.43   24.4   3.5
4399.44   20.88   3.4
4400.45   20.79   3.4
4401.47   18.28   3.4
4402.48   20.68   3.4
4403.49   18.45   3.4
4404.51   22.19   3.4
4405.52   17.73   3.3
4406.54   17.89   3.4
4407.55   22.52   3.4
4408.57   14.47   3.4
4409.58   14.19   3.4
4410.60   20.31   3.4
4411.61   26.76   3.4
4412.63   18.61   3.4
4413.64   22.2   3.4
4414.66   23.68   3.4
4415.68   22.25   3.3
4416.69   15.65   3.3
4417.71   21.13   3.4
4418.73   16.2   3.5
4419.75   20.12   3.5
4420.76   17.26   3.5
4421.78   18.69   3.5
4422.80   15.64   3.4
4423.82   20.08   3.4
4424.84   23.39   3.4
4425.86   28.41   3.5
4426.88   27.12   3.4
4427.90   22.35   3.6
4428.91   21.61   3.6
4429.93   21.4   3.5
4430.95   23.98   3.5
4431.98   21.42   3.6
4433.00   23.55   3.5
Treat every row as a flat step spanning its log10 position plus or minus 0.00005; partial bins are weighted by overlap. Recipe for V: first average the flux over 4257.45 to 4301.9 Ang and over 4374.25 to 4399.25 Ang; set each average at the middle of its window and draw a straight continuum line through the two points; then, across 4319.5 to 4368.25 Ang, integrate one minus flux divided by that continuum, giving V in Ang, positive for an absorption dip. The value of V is 2.3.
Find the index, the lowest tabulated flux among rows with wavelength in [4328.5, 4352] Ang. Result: 14.36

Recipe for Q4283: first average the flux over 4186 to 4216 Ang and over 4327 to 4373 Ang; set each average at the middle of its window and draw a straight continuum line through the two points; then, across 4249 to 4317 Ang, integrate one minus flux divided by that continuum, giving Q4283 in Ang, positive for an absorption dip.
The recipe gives 3.4 Ang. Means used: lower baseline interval 20.7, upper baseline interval 20.3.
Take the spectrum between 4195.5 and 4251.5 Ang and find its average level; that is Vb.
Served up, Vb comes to 20.6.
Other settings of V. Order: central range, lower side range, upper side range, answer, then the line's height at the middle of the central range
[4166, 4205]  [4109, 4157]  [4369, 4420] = 1.02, 20.7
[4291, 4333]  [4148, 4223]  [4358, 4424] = 2.31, 20.8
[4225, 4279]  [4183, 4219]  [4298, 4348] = 1.16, 20.1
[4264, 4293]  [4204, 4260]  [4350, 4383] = 1.36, 20.9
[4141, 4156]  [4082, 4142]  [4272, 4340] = -0.43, 19.7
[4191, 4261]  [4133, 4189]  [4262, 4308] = -1.68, 19.9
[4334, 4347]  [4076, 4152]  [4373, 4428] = 1.59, 20.7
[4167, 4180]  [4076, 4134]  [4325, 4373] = 0.42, 19.7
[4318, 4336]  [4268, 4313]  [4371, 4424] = -1.21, 19.7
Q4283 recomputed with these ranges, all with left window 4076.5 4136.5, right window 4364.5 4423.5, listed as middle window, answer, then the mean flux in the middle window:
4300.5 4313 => 1.2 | 18.4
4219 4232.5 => -0.4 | 20.6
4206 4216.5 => 0.1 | 19.7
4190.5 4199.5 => -0.3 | 20.5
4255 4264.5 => -0.2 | 20.5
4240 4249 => 0.4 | 19.2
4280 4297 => -0.1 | 20.4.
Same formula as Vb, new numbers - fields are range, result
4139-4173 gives 20.7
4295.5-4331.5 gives 19.6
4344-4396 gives 21.6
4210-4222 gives 20.7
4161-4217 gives 20.1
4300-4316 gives 18.6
